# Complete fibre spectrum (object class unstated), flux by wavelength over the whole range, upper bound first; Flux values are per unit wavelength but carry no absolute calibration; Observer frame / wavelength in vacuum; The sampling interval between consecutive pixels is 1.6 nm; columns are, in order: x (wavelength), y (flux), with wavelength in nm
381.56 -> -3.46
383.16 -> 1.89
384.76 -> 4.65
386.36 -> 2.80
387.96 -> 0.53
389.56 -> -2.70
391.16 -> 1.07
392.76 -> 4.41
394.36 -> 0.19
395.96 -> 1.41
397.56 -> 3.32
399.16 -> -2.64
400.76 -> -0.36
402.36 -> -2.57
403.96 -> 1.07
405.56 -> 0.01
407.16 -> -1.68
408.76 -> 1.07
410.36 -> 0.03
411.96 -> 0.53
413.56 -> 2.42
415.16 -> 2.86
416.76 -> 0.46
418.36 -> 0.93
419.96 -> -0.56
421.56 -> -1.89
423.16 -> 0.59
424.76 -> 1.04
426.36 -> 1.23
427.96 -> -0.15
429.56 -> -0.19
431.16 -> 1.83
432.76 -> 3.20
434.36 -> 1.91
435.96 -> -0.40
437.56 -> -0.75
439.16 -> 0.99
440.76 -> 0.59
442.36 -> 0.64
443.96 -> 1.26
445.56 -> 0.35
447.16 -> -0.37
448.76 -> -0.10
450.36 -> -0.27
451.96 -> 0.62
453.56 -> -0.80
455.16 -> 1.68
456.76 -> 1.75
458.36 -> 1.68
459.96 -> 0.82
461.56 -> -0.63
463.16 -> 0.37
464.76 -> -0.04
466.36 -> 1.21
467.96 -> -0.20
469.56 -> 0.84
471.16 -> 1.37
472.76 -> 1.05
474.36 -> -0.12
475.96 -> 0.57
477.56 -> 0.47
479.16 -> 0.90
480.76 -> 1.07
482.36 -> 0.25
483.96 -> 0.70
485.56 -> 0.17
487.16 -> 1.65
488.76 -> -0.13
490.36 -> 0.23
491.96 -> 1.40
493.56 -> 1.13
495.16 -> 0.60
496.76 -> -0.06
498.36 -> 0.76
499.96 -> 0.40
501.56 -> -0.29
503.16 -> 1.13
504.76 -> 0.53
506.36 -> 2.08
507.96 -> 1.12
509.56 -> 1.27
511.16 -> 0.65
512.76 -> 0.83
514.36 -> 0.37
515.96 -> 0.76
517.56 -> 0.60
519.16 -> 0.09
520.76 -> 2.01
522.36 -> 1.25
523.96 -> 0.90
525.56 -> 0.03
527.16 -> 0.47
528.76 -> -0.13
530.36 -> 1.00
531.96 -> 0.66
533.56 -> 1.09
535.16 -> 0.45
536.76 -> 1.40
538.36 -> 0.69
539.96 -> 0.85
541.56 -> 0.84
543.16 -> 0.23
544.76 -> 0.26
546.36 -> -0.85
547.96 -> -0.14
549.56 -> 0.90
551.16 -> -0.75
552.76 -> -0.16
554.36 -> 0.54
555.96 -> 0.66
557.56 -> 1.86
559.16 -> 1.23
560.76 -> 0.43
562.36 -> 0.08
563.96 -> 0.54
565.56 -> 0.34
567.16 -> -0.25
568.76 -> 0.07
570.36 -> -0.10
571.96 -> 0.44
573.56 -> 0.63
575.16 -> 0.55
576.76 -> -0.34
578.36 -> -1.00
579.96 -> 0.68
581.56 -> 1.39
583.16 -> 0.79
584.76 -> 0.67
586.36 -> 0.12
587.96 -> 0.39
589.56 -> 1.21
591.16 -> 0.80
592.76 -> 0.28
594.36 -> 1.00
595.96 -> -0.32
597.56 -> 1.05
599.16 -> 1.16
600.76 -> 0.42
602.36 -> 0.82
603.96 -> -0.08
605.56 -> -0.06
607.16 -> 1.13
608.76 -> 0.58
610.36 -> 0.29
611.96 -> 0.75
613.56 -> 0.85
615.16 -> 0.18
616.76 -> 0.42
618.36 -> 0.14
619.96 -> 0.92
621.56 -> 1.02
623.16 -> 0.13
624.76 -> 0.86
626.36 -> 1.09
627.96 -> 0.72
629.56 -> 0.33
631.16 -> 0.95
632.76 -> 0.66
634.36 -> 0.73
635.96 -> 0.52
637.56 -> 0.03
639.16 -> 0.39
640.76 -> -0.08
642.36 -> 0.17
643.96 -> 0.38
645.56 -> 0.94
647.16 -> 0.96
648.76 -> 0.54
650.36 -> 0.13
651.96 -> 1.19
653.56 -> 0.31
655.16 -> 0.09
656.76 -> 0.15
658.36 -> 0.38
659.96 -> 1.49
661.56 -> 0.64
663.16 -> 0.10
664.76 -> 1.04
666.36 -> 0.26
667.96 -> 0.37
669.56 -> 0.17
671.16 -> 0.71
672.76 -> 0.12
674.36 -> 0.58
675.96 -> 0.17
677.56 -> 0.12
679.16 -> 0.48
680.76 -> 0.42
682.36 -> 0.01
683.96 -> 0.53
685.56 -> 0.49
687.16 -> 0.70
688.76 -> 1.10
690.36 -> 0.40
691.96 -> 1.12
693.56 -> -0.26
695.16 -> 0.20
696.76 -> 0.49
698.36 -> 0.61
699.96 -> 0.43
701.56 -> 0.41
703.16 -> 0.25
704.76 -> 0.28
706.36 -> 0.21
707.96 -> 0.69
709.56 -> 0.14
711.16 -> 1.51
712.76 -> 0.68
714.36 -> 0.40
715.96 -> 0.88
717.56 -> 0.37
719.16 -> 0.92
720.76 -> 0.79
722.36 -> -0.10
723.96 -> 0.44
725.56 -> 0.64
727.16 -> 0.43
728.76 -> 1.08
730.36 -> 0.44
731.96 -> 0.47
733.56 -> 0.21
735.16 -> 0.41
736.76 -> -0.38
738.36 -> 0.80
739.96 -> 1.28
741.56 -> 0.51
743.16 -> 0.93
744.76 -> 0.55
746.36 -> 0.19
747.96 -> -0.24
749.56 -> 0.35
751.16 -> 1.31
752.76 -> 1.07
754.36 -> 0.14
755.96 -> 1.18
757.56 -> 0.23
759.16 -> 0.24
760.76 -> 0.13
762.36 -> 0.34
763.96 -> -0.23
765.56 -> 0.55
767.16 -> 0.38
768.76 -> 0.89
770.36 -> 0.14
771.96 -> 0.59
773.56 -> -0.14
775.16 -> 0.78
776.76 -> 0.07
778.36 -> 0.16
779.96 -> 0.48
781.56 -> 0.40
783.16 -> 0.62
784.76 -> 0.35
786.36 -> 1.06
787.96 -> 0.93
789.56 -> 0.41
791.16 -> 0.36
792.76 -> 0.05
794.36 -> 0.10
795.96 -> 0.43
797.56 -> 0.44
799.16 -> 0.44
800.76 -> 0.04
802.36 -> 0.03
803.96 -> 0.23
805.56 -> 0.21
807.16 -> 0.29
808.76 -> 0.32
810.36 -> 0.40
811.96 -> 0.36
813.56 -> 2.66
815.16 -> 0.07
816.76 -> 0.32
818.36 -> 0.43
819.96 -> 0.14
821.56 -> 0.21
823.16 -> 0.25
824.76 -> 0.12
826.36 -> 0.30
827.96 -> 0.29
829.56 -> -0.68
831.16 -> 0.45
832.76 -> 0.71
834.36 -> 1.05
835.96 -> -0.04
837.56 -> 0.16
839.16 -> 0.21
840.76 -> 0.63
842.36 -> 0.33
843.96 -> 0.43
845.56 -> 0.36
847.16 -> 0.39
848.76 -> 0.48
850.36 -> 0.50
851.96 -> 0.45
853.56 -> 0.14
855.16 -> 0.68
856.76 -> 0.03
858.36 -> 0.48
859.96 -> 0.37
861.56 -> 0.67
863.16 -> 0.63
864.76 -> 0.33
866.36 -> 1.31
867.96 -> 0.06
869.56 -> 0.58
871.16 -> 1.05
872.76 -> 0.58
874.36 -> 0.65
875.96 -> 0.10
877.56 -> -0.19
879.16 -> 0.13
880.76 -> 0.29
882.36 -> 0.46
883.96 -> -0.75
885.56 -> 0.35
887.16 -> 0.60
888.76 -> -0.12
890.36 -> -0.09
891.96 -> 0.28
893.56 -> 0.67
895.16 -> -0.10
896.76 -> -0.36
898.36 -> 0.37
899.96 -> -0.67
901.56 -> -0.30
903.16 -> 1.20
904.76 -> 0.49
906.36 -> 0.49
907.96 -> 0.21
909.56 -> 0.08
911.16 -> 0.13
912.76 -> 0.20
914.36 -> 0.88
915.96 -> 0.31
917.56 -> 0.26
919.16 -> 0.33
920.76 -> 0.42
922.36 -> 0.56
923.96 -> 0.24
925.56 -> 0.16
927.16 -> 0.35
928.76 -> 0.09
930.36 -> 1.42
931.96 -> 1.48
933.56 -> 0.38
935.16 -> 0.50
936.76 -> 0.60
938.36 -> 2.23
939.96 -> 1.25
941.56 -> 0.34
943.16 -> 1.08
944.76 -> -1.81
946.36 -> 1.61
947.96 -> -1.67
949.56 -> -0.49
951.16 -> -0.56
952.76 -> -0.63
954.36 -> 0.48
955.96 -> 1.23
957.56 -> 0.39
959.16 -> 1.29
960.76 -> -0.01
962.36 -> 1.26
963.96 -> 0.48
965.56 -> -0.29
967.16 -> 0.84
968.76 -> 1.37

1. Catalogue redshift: 1.181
